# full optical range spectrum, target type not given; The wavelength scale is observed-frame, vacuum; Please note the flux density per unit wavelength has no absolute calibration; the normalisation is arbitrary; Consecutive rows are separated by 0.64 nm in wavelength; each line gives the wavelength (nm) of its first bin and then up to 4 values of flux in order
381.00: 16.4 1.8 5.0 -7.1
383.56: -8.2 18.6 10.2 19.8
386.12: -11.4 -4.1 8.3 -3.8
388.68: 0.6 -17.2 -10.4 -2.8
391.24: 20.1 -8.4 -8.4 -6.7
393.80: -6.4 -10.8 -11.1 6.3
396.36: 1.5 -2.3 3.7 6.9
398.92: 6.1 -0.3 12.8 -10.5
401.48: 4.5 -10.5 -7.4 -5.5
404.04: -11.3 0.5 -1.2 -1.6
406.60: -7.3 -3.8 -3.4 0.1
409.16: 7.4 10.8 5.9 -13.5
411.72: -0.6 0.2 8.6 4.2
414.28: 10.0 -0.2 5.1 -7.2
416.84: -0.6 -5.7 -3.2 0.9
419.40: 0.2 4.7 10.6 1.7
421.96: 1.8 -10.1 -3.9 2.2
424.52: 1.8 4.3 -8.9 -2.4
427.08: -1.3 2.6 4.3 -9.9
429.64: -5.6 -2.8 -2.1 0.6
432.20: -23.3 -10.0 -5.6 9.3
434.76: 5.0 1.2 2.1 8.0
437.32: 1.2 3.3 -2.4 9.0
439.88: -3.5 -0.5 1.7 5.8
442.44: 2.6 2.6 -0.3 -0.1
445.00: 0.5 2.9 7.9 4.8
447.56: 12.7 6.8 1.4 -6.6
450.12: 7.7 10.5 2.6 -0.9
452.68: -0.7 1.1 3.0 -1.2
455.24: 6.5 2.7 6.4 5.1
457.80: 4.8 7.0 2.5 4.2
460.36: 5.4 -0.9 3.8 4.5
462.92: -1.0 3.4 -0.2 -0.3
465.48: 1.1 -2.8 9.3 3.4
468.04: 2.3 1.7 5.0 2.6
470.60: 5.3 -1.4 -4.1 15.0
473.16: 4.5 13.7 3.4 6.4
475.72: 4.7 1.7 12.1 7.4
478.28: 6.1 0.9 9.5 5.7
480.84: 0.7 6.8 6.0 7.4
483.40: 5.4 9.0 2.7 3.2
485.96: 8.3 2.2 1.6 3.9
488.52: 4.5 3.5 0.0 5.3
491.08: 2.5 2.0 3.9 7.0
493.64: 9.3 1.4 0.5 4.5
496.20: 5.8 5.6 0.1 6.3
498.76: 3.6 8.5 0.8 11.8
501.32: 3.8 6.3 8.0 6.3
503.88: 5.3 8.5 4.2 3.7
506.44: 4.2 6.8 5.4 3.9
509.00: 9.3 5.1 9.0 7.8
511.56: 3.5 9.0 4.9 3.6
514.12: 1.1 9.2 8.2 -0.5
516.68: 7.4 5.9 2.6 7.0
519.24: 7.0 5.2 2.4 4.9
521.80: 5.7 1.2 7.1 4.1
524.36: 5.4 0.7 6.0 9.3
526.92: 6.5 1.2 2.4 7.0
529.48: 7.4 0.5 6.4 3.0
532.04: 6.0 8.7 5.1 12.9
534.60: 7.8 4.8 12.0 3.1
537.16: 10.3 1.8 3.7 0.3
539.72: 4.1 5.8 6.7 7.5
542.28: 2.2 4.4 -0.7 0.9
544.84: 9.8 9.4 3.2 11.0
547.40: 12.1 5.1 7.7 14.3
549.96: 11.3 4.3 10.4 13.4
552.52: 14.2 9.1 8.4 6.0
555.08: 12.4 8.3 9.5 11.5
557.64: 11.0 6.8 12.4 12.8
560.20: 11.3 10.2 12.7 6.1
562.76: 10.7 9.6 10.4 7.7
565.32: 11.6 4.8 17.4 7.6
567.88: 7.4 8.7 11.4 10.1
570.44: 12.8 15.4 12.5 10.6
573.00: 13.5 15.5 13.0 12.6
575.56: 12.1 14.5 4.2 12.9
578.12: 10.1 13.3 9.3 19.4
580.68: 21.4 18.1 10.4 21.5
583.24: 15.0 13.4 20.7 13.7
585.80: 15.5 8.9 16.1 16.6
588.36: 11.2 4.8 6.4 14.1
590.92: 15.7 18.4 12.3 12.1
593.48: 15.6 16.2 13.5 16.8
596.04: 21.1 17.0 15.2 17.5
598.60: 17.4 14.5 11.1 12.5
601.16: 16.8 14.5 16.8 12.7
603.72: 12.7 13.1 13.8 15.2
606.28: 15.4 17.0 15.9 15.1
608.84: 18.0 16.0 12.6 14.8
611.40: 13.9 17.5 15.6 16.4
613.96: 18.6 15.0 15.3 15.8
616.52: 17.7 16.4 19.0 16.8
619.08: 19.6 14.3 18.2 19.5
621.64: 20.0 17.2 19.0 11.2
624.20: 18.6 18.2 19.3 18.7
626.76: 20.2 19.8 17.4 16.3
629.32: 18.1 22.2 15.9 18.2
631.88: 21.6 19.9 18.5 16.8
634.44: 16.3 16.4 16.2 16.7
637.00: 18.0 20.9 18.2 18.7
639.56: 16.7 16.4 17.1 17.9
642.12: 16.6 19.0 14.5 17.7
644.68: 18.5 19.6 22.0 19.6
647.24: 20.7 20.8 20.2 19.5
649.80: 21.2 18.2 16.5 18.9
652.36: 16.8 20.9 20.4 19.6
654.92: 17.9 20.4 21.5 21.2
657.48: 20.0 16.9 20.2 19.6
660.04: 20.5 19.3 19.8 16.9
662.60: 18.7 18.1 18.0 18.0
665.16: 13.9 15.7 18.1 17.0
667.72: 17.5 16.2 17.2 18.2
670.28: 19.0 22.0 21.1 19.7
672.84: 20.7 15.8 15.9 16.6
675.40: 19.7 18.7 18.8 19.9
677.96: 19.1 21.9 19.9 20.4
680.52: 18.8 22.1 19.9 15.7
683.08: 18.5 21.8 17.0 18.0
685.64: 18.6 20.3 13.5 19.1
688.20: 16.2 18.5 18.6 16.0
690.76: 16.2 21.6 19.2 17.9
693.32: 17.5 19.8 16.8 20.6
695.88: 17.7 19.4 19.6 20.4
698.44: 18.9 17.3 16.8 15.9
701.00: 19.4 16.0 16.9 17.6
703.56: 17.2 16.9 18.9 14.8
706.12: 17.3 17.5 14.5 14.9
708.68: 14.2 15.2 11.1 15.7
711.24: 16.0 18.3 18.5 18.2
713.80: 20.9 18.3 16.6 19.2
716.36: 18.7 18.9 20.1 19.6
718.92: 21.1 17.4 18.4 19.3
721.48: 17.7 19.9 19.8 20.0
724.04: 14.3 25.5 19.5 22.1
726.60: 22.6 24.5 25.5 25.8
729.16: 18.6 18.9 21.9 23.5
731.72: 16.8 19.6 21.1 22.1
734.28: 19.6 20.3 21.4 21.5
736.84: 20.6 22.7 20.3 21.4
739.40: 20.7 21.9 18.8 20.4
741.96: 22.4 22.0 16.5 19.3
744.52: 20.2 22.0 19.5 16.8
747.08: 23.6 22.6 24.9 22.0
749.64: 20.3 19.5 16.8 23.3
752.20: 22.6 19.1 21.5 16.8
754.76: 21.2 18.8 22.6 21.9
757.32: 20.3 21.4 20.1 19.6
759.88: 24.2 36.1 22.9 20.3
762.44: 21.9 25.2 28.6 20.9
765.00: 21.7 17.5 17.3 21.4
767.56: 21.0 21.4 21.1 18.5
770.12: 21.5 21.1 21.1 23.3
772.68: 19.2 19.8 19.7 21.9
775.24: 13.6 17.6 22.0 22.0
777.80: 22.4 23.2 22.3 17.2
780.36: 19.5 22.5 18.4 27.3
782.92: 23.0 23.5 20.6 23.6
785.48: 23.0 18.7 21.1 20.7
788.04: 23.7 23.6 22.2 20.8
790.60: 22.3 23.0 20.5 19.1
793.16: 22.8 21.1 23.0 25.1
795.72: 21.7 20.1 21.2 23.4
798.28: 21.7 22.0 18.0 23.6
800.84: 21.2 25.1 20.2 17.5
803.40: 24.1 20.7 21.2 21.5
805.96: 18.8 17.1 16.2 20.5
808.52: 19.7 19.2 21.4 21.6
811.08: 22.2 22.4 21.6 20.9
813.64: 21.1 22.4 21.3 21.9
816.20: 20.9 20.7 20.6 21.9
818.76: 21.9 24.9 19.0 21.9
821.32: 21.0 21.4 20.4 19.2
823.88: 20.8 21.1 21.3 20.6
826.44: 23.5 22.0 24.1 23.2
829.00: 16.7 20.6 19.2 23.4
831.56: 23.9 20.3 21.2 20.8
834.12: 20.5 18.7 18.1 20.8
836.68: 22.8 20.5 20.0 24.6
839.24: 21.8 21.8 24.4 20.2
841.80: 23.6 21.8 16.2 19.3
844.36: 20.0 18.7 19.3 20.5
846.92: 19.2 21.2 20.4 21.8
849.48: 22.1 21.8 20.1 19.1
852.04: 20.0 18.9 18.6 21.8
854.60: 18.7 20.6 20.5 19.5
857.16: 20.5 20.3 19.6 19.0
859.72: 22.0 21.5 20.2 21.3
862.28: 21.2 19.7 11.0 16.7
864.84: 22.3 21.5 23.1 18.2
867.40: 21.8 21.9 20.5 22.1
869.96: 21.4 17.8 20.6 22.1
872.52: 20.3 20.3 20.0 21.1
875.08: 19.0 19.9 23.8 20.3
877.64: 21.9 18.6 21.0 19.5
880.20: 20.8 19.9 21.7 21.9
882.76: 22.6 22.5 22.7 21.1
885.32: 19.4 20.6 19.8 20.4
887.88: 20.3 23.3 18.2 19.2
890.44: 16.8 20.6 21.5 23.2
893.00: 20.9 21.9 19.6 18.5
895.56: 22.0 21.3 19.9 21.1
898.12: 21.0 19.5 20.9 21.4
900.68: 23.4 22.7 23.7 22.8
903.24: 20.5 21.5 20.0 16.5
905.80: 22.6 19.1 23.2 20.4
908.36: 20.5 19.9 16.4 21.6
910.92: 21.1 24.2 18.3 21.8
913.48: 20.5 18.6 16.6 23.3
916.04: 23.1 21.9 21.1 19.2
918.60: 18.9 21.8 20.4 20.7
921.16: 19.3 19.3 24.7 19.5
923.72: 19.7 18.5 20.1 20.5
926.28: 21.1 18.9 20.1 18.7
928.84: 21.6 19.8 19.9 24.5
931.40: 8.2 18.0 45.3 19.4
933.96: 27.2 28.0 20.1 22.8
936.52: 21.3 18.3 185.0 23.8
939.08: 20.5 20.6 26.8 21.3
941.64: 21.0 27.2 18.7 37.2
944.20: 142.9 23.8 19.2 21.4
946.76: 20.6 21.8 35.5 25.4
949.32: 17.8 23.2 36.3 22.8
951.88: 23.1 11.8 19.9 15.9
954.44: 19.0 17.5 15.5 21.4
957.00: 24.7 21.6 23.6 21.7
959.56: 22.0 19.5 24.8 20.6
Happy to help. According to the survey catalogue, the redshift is 0.37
